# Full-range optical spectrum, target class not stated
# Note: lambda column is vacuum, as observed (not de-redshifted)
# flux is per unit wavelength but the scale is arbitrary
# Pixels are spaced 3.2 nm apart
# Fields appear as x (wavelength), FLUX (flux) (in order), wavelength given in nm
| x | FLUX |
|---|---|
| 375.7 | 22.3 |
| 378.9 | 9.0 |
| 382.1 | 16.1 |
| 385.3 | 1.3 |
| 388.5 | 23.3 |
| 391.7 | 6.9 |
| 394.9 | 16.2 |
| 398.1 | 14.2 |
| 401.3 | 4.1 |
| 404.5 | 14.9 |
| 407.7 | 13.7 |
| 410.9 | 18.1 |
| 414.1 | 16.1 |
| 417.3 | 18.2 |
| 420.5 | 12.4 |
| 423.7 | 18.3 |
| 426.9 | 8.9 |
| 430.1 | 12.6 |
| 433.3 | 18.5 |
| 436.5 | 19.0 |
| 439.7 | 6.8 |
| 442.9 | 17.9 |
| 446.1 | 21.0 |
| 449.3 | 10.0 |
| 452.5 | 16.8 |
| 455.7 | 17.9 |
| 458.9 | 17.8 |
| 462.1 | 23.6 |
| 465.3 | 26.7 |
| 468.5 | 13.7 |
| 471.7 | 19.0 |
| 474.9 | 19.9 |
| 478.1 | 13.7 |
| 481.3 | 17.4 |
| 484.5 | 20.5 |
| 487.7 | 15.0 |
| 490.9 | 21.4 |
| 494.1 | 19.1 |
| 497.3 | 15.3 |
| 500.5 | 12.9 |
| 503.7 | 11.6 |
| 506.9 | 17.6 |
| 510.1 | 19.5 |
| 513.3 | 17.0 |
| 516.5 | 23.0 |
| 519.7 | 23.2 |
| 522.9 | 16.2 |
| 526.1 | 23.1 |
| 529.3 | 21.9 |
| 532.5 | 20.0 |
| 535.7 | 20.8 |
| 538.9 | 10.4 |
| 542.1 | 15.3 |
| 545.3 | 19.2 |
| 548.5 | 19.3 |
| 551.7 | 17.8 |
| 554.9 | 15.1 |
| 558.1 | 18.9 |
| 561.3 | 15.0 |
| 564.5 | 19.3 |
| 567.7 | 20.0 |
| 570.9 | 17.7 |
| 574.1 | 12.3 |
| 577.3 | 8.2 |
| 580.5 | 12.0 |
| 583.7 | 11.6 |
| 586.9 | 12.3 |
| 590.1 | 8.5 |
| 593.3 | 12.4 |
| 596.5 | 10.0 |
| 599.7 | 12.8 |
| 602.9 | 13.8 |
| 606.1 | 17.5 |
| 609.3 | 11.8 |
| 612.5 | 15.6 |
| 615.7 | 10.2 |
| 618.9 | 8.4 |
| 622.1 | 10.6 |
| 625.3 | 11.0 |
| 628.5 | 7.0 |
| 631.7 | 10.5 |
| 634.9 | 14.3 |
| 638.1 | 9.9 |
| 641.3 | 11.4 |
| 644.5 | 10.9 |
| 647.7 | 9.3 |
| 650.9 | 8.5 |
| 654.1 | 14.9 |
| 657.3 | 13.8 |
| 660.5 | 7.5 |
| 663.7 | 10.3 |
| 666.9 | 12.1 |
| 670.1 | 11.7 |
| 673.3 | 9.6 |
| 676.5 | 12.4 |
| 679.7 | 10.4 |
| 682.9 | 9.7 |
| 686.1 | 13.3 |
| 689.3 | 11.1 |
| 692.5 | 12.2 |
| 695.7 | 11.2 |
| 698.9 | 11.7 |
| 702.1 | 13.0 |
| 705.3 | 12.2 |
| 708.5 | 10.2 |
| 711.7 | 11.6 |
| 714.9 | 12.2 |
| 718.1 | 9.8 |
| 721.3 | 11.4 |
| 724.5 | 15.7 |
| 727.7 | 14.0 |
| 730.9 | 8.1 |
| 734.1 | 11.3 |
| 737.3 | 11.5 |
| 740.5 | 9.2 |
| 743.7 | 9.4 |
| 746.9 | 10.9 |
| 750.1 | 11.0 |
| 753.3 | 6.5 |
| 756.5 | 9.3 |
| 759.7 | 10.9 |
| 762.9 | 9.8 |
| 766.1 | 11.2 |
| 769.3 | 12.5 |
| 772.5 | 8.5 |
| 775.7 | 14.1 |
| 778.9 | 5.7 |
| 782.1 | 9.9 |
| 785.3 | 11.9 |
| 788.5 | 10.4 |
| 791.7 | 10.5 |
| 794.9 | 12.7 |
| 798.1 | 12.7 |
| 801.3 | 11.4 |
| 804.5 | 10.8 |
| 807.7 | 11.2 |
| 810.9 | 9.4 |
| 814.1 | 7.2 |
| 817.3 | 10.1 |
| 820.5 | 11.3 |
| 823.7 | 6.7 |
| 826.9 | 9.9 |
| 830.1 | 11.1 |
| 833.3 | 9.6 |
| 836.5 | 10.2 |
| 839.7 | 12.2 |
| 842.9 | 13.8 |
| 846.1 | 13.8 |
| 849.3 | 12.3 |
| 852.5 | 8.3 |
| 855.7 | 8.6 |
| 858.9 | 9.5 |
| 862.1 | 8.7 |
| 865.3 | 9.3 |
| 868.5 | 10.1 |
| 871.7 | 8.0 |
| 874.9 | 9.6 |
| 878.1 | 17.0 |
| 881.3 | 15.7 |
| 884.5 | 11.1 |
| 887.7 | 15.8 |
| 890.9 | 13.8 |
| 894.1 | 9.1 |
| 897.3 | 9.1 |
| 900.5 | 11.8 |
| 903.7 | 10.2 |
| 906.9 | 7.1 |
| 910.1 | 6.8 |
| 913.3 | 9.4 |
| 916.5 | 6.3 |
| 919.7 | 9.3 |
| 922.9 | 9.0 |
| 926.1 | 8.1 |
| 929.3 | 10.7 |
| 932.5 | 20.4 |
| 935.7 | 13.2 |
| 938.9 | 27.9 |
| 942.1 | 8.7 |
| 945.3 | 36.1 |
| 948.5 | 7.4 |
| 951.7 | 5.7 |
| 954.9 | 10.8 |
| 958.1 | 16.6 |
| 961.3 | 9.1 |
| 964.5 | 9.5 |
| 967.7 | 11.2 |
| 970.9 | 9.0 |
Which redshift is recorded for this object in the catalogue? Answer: 0.14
